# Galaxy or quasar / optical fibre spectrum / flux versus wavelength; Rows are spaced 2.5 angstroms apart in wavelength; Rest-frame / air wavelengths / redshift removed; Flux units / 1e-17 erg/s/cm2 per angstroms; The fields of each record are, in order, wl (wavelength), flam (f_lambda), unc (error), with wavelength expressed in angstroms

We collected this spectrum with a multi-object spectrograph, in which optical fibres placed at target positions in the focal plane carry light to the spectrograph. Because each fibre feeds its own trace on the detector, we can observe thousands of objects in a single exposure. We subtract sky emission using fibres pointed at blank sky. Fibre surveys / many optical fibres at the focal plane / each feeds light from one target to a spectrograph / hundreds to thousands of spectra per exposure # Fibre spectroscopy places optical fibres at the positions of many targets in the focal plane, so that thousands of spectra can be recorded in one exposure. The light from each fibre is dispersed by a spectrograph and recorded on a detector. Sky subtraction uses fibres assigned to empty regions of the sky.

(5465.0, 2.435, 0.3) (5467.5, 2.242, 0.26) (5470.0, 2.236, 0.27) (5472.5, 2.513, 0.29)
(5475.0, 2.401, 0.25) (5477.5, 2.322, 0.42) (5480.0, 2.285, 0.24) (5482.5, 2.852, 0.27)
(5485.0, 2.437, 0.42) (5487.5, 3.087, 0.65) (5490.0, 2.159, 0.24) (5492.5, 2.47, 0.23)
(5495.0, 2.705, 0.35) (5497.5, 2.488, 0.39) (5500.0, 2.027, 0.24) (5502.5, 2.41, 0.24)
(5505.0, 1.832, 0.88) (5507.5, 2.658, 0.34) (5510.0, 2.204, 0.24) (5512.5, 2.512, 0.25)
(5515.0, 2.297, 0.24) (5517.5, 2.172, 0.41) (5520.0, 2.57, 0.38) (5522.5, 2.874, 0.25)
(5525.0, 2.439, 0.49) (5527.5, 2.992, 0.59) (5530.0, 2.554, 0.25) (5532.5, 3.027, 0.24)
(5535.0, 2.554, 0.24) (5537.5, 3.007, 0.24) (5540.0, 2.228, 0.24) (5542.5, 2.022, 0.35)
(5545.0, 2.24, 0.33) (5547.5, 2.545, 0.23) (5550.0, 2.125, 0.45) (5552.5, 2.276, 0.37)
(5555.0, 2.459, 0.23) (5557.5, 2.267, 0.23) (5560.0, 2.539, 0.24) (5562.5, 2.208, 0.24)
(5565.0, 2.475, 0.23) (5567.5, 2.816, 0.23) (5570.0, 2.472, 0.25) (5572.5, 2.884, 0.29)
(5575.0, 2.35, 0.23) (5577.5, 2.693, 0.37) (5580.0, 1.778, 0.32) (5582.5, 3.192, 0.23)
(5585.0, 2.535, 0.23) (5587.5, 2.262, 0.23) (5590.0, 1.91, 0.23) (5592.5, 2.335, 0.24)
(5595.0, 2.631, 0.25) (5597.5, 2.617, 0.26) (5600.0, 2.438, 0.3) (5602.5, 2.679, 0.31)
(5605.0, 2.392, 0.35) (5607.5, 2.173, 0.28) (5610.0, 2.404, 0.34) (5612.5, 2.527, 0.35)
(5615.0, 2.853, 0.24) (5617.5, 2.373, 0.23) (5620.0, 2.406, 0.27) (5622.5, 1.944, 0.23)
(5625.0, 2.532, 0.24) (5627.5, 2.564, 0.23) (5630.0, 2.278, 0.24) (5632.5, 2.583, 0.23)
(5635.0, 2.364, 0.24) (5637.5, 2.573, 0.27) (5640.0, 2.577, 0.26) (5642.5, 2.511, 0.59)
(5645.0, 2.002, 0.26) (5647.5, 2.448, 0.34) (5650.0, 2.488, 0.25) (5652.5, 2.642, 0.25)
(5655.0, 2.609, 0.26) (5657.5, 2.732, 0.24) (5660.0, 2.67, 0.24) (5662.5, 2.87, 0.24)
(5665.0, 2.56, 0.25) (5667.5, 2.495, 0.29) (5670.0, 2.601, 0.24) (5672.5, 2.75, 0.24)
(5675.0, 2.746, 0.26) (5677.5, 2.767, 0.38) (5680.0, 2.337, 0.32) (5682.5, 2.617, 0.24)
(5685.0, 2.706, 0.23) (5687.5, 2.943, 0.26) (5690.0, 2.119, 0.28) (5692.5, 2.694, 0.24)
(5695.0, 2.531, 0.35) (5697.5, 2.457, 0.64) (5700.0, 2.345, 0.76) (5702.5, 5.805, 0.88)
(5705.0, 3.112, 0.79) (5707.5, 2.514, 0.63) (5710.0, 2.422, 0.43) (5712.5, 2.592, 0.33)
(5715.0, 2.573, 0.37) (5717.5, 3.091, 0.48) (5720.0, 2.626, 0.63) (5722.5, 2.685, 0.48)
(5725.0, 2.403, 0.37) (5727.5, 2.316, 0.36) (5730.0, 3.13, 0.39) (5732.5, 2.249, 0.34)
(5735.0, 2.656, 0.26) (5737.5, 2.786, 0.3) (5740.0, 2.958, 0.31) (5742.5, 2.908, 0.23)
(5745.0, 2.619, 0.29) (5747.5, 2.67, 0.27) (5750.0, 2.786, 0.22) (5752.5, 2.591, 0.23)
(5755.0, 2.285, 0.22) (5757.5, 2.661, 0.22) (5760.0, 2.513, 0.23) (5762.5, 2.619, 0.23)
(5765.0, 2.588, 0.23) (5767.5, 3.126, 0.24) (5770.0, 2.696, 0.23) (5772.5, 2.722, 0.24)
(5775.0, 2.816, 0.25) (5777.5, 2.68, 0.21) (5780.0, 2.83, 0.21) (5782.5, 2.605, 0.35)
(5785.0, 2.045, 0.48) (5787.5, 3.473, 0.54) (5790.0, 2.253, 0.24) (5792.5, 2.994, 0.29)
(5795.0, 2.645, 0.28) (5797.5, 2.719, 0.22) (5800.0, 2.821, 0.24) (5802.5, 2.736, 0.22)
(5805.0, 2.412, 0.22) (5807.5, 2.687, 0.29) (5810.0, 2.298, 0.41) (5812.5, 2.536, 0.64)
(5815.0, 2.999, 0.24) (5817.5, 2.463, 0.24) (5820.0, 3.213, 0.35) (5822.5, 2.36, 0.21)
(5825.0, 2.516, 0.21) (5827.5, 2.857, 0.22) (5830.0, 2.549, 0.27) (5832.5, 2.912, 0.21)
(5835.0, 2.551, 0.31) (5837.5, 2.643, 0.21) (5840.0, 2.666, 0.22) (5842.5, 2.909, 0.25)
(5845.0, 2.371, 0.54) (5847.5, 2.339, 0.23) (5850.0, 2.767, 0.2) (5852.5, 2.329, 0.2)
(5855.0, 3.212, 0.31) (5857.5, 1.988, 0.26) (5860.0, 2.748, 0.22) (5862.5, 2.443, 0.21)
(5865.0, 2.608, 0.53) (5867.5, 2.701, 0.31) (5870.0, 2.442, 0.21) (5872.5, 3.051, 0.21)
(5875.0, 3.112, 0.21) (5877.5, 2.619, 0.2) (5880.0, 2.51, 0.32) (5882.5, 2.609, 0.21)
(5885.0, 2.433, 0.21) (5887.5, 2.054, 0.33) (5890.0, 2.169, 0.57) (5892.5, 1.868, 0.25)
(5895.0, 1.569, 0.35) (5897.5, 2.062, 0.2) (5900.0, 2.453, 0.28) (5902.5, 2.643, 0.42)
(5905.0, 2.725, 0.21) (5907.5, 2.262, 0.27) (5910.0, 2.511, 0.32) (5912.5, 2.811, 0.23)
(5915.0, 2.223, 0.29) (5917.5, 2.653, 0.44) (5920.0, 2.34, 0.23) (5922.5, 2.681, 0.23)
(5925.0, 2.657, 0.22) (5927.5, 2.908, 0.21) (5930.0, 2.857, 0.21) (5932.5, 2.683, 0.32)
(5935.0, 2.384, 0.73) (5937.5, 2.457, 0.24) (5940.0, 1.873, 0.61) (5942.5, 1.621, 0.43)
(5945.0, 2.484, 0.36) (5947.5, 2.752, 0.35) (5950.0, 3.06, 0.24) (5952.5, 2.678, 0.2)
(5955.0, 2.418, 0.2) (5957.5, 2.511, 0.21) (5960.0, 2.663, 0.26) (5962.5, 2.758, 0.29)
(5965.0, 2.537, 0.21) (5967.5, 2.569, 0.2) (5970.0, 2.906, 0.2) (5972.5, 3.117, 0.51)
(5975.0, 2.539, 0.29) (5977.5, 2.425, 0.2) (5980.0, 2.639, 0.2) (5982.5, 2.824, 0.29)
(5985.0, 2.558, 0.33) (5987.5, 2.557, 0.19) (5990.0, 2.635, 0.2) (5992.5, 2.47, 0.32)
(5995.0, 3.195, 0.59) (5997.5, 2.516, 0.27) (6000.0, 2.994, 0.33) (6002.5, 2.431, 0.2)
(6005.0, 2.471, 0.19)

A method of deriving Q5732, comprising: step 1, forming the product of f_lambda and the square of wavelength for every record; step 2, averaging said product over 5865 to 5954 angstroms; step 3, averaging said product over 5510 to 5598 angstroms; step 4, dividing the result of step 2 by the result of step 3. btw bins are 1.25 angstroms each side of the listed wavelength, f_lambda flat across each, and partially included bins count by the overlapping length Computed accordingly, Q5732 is 1.1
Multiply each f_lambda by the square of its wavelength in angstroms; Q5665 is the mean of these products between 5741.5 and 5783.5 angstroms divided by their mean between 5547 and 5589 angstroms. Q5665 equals 1.17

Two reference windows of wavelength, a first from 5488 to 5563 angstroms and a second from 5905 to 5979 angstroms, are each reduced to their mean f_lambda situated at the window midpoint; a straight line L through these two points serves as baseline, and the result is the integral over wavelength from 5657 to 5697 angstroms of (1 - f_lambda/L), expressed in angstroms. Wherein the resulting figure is -2.3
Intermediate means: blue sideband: 2.44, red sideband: 2.57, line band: 2.63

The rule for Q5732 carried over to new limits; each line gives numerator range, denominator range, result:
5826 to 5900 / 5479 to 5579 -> 1.14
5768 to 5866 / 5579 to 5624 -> 1.18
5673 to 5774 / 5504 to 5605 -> 1.17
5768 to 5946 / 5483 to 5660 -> 1.15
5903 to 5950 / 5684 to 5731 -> 0.97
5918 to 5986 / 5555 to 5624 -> 1.20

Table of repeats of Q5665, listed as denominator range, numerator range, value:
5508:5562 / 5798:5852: 1.19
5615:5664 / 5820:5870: 1.13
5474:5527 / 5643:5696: 1.12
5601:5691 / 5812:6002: 1.12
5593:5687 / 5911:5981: 1.13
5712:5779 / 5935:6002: 1.05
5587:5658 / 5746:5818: 1.15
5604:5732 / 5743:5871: 1.06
